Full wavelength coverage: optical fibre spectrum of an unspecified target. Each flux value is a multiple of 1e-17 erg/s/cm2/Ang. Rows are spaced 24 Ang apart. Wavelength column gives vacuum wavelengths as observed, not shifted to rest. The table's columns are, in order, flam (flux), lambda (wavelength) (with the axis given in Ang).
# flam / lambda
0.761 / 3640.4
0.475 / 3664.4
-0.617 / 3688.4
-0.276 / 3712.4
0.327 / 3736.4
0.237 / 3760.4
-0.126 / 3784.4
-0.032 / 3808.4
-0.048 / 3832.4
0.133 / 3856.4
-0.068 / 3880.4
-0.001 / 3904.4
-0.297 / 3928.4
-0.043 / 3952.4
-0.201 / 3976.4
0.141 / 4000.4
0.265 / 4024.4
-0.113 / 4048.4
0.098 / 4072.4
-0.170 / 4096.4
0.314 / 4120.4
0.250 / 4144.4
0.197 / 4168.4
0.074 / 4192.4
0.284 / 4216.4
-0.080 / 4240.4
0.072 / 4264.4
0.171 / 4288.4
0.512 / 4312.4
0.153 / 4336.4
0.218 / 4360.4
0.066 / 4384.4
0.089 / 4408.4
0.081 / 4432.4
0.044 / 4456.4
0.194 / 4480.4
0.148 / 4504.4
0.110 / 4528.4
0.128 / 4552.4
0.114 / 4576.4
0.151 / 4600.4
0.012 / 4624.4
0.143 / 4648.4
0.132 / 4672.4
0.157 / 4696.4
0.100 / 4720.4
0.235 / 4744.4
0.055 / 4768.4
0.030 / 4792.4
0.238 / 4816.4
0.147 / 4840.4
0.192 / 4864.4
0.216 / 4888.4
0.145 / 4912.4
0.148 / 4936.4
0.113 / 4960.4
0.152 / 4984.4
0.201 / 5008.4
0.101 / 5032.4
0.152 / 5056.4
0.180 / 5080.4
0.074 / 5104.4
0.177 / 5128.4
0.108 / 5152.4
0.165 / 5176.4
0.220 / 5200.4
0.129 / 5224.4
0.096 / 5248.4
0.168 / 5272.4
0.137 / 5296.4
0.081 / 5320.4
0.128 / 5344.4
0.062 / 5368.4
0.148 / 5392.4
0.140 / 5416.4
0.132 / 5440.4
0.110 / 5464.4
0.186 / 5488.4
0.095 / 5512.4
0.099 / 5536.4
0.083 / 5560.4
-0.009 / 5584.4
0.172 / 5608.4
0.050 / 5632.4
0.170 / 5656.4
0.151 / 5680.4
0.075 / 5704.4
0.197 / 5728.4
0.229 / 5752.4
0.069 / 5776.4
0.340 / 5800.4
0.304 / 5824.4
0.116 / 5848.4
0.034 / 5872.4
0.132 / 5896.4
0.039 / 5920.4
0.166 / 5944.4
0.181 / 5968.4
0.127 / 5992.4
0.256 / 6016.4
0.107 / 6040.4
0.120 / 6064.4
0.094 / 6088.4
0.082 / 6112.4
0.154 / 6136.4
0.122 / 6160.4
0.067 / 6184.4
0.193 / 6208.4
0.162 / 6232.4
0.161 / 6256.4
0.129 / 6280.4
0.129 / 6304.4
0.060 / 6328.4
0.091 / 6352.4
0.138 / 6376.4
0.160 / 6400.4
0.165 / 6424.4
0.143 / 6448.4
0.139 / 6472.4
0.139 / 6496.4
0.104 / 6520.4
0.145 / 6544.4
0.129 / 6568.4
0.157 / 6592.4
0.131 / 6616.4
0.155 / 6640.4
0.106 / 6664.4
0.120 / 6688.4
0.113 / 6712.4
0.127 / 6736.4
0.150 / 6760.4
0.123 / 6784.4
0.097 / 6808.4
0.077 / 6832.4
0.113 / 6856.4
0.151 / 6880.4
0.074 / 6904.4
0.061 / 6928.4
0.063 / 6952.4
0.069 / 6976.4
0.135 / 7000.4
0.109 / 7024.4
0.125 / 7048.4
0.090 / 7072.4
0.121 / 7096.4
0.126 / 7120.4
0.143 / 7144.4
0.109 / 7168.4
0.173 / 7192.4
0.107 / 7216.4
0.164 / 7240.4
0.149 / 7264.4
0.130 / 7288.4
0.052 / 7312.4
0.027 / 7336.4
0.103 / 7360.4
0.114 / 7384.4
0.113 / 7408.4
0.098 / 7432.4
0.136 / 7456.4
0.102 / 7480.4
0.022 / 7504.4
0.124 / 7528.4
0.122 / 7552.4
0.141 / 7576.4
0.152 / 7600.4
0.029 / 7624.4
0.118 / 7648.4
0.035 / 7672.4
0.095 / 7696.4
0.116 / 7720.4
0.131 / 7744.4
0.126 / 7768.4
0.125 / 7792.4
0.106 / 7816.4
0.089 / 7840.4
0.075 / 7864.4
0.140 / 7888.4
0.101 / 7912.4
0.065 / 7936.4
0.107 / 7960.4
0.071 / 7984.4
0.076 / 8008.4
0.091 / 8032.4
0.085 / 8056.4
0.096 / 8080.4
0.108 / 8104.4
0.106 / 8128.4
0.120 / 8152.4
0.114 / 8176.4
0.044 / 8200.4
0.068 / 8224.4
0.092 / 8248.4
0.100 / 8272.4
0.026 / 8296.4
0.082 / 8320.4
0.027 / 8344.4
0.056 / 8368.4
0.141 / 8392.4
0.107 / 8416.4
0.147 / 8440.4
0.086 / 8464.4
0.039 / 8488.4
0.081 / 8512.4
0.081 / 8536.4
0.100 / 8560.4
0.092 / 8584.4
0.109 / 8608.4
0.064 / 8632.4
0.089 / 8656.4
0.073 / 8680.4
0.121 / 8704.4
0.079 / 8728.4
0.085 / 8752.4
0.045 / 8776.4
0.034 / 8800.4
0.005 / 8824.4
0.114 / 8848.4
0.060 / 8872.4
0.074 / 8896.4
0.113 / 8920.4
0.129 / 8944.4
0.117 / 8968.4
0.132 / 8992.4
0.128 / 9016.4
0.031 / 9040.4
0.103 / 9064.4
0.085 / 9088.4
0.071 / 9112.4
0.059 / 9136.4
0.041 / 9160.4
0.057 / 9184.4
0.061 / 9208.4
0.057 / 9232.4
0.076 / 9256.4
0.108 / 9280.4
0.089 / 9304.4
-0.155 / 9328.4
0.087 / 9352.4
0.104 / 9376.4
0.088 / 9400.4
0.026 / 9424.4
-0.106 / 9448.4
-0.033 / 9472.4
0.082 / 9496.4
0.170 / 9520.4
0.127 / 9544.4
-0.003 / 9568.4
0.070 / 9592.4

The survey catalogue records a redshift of 0.200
